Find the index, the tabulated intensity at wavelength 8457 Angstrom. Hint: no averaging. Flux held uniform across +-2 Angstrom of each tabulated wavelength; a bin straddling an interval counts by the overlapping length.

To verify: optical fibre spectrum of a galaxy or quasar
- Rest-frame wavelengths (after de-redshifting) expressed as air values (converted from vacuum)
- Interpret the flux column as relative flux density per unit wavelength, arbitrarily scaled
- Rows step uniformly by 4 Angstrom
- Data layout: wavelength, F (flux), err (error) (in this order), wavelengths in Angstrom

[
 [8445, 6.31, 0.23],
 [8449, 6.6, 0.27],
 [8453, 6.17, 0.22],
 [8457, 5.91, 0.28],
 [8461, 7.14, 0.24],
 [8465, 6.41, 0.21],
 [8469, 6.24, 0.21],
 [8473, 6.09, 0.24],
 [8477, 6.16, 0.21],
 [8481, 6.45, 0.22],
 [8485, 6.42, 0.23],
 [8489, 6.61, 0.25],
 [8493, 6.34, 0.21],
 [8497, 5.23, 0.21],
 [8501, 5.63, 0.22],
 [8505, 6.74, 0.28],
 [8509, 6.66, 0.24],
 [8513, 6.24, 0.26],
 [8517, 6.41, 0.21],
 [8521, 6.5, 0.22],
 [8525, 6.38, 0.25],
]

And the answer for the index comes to 5.91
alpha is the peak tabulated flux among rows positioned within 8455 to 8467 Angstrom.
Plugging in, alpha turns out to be 7.14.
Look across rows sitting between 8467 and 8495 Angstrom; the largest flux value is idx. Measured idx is 6.61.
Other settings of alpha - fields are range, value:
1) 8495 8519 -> 6.74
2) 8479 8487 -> 6.45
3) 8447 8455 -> 6.6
